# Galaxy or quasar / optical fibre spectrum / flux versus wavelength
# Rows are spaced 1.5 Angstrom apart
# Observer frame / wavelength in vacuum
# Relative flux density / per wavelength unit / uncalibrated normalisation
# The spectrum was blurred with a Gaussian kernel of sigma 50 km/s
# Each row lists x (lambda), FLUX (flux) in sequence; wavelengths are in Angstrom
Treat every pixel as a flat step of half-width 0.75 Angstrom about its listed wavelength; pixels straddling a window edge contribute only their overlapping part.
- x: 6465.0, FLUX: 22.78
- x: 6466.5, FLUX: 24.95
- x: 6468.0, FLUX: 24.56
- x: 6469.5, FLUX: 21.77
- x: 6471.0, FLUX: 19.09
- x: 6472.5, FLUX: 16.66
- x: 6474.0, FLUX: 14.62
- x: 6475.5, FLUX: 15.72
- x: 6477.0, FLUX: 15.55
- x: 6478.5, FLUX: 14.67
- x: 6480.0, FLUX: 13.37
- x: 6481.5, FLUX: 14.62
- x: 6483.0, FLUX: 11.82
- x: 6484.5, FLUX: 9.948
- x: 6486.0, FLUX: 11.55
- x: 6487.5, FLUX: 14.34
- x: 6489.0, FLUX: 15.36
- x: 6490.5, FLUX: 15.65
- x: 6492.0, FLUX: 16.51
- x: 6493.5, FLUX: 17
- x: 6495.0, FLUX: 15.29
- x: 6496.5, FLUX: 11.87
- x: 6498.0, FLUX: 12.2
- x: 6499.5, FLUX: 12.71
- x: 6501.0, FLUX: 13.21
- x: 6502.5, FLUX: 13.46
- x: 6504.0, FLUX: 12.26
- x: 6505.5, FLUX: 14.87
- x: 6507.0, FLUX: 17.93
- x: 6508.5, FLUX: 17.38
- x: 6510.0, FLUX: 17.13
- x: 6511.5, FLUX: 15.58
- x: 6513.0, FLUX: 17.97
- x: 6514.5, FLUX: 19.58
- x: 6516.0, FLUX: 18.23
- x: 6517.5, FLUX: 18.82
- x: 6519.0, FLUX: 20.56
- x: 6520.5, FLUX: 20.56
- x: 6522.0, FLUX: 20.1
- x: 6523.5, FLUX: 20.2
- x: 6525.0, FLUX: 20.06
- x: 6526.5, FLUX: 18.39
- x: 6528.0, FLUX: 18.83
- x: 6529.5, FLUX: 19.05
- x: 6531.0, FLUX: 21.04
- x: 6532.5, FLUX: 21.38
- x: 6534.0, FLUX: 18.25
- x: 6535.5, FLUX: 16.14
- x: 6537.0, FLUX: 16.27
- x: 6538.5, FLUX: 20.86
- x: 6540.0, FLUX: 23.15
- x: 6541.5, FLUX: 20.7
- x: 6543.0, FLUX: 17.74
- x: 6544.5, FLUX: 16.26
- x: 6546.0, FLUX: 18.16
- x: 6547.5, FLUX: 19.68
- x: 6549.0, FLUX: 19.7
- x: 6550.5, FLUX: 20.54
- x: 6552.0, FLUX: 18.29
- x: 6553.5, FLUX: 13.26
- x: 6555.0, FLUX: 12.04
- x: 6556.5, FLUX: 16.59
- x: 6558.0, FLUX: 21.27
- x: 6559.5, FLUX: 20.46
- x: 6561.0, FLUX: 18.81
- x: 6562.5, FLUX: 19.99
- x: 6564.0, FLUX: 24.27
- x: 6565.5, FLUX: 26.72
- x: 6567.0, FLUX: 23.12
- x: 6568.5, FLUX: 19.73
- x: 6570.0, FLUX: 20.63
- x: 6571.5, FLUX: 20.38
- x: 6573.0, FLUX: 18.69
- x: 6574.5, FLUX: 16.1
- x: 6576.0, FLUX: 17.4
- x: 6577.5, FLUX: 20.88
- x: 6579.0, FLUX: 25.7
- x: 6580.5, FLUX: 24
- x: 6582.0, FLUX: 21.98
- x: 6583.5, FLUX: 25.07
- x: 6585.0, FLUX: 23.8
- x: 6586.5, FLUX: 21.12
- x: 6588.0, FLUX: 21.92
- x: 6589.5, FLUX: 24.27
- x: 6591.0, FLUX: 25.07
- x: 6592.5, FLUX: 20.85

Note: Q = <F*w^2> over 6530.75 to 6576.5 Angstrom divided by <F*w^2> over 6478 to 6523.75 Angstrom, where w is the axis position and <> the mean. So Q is 1.26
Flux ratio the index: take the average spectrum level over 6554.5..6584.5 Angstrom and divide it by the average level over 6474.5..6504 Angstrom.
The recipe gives 1.50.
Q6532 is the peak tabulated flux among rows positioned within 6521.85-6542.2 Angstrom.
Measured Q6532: 23.15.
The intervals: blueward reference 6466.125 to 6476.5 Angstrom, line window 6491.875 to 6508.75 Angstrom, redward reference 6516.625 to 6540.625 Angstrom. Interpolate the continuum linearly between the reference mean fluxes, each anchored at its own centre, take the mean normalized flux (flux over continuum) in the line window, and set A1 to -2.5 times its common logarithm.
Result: 0.33 mag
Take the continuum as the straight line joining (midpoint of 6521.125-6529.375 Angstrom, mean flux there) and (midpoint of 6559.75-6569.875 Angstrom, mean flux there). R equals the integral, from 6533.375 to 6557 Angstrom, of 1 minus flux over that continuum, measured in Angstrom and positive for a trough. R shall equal 3.1 Angstrom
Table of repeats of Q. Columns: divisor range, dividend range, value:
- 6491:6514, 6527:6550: 1.28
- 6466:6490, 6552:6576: 1.24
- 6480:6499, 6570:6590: 1.61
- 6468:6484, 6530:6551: 1.22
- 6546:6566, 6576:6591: 1.21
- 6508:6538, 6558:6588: 1.16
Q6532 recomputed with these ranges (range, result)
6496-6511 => 17.93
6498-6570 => 26.72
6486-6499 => 17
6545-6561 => 21.27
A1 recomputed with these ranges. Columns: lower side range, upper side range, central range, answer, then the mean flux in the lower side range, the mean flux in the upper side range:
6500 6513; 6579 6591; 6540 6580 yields 0.067 mag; 15.3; 23.4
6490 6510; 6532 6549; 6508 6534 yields -0.131 mag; 14.7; 19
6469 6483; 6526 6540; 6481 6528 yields 0.102 mag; 15.9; 19.1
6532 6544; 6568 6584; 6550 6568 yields 0.032 mag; 19.2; 20.9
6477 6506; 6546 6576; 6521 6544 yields -0.142 mag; 13.8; 19.4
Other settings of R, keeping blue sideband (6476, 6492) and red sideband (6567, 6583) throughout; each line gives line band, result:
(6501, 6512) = 0.2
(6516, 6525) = -1.8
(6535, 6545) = -0.4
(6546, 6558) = 0.9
